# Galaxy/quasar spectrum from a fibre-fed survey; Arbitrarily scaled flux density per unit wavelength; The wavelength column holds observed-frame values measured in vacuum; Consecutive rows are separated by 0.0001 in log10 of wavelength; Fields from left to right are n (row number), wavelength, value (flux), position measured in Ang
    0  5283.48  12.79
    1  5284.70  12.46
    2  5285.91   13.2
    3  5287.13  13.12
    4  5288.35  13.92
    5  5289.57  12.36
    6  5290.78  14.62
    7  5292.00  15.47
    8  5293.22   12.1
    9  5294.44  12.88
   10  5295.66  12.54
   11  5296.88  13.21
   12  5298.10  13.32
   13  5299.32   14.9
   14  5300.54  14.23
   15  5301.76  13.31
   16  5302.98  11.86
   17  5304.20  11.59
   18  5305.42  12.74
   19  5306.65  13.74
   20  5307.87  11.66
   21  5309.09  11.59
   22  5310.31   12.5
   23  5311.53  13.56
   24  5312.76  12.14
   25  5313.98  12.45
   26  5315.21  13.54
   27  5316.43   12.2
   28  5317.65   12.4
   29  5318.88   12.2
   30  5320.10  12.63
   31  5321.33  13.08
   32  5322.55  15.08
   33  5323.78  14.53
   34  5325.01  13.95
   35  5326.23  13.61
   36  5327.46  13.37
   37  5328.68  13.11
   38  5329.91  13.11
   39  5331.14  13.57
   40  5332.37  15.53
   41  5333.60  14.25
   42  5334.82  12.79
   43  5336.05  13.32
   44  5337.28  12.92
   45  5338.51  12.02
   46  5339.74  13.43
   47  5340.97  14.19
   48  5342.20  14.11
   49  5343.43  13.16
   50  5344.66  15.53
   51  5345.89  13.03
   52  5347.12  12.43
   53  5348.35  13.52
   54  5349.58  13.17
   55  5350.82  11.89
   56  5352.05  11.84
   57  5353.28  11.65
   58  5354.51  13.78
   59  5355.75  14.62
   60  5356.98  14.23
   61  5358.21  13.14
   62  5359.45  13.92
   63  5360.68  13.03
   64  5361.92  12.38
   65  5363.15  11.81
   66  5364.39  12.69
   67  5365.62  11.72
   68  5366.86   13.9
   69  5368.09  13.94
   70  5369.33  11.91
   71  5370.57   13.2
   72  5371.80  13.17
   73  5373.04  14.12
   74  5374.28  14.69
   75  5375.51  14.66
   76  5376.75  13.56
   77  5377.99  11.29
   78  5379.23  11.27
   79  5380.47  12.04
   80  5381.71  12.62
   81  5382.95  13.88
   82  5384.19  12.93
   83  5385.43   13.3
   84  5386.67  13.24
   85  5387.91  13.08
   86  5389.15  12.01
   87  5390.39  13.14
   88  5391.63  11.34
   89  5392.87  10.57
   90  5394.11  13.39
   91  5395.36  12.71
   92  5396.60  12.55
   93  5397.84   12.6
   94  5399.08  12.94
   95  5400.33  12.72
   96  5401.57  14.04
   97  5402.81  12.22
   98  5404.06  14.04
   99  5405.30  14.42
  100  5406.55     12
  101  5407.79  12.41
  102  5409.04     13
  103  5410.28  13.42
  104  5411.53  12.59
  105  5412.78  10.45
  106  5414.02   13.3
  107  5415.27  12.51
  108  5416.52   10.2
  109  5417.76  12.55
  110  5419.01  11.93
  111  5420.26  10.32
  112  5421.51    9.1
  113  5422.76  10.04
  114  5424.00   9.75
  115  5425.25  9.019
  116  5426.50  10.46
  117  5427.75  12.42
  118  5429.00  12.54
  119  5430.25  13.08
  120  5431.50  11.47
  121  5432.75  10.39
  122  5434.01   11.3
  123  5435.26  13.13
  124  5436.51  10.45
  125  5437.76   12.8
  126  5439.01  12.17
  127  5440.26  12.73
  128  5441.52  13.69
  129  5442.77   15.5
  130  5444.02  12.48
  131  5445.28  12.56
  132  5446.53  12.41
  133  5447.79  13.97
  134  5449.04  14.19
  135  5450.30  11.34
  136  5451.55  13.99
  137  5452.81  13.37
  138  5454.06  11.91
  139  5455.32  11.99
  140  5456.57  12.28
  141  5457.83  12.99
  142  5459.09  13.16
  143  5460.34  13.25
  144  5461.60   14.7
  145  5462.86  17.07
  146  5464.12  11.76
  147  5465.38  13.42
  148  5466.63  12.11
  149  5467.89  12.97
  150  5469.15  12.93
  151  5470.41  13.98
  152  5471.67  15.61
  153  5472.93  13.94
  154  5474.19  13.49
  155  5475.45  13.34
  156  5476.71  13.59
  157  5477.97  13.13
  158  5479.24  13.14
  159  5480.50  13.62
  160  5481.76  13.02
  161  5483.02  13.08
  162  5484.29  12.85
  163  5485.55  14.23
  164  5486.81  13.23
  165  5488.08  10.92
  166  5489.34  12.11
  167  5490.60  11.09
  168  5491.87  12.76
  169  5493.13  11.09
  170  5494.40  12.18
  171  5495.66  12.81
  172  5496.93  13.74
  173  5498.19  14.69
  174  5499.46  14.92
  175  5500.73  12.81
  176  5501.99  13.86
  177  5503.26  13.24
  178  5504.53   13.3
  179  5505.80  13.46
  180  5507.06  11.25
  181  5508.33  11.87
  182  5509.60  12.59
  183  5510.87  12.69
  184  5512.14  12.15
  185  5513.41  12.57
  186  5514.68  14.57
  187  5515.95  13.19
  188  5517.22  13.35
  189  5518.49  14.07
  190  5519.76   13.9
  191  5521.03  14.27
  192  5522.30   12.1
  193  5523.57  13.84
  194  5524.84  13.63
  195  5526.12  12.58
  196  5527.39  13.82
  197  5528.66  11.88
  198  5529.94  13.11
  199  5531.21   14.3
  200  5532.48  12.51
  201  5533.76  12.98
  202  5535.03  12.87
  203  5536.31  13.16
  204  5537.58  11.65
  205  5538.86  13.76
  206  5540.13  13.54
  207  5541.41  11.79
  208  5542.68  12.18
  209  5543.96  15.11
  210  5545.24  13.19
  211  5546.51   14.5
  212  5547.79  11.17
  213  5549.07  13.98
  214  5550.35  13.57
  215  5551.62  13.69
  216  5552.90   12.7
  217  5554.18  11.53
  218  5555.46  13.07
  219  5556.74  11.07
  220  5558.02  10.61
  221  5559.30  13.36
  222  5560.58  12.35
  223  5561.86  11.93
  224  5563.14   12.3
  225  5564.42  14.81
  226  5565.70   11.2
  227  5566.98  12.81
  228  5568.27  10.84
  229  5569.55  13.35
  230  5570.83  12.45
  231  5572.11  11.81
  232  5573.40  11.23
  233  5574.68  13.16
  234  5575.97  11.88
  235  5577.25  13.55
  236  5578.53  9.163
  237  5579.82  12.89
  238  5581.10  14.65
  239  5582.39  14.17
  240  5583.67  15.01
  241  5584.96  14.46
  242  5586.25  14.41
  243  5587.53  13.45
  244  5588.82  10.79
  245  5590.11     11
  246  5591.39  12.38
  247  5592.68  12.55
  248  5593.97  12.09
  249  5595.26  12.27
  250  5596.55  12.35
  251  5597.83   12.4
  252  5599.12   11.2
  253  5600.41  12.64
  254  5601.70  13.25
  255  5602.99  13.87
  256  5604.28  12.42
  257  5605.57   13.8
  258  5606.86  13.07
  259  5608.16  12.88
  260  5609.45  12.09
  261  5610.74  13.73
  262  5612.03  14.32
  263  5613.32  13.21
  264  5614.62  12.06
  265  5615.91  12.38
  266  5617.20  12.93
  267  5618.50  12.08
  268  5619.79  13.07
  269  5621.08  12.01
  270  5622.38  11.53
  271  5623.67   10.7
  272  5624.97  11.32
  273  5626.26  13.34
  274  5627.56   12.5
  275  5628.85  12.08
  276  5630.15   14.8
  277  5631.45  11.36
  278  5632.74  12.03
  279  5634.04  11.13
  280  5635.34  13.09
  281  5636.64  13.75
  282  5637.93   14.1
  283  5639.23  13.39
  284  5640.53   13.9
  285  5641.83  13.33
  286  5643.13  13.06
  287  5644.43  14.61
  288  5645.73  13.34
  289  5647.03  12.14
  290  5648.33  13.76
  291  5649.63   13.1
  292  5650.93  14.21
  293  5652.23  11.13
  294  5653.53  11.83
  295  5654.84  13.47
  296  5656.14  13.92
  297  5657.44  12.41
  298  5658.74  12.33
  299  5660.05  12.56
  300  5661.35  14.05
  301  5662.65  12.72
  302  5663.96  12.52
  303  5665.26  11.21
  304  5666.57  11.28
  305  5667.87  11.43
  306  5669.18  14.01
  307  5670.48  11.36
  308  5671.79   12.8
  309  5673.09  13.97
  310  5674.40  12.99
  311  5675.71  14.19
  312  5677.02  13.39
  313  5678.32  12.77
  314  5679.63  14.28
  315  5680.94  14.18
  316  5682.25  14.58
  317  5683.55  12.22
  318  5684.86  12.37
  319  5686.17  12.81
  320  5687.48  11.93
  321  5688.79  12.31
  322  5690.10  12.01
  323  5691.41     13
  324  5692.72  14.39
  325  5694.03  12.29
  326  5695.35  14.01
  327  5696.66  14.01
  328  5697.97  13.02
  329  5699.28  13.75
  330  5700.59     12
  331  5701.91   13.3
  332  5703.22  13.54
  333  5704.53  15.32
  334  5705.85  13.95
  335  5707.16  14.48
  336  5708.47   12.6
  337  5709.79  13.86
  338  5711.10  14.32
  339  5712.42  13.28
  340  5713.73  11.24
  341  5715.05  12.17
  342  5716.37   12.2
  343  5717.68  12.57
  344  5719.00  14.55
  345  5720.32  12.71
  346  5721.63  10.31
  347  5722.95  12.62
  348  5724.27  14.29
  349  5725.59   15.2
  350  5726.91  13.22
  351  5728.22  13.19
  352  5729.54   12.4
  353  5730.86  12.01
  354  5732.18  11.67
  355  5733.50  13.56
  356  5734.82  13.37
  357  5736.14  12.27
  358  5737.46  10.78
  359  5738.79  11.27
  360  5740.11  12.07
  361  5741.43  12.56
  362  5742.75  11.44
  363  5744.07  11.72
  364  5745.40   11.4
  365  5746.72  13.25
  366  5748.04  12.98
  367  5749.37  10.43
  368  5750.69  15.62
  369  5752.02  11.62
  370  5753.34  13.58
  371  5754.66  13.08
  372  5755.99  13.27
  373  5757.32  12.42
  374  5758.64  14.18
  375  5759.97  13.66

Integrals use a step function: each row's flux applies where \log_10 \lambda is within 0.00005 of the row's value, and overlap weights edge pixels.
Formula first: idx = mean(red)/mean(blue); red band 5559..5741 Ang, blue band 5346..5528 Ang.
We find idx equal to 1.0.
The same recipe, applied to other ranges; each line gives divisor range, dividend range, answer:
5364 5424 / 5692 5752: 1.03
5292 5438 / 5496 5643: 1.01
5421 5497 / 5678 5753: 1.02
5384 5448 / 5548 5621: 1.04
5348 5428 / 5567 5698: 1.02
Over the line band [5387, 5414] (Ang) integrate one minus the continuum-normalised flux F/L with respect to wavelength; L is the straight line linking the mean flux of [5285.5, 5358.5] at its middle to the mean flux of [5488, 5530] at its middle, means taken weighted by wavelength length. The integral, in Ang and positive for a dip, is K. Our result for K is 0.9 Ang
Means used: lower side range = 13.2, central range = 12.7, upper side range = 13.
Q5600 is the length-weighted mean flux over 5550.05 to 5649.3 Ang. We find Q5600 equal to 12.7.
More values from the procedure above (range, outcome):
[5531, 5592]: 12.7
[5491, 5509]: 13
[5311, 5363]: 13.3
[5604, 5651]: 12.9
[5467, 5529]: 13.1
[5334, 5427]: 12.7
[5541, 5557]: 12.9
